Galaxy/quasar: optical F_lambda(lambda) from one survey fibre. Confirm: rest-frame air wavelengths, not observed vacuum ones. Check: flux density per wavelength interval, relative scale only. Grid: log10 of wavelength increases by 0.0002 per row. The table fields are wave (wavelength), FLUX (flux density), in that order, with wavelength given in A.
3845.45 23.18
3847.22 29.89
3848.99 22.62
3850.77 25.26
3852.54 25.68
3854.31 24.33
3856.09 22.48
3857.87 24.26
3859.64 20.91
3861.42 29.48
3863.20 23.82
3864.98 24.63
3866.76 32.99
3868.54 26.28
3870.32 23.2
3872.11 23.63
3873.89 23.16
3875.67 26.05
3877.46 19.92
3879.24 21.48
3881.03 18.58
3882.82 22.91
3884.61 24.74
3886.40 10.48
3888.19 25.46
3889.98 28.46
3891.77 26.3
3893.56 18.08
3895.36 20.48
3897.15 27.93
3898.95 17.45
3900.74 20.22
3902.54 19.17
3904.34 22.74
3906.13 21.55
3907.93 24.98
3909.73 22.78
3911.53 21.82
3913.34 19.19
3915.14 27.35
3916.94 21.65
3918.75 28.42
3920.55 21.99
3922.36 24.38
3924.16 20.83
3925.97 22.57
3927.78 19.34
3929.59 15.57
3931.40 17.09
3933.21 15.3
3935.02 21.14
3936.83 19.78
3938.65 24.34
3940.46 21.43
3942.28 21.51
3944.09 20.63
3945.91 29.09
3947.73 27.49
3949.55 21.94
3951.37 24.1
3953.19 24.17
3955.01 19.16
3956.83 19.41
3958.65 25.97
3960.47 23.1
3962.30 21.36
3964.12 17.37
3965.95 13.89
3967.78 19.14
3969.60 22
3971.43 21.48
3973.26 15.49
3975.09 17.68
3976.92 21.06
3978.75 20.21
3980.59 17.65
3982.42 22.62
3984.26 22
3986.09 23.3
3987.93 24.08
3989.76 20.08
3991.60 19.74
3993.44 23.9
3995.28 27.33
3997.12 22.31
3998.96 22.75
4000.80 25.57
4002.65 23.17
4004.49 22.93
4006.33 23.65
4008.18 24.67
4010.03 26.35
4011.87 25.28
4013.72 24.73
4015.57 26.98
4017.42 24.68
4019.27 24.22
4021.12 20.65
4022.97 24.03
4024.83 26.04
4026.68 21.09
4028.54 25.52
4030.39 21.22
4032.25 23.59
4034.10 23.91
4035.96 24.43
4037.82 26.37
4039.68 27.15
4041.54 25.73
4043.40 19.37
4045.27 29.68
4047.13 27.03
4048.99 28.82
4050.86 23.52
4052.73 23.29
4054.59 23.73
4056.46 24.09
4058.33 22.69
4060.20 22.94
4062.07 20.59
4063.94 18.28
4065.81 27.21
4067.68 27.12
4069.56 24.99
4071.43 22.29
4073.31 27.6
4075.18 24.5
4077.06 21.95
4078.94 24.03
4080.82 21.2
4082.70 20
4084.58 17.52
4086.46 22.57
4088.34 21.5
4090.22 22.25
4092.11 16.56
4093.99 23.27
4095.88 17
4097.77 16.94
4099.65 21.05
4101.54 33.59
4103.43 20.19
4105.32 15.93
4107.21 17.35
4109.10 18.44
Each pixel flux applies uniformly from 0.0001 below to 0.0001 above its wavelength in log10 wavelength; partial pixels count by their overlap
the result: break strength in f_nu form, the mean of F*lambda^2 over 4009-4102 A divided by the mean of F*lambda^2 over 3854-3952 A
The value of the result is 1.12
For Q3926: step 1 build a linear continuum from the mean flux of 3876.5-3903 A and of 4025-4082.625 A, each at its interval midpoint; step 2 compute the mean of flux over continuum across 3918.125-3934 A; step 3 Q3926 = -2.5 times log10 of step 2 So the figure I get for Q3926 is 0.08 mag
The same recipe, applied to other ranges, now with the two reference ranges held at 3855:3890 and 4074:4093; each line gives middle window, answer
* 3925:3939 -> 0.191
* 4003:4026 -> -0.113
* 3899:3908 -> 0.105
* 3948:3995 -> 0.073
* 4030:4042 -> -0.137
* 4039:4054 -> -0.176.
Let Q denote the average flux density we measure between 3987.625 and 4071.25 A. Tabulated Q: 24.1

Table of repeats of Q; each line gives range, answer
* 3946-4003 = 21.7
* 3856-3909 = 23.1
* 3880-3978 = 21.5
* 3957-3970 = 20.3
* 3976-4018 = 23.3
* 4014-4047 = 24.5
